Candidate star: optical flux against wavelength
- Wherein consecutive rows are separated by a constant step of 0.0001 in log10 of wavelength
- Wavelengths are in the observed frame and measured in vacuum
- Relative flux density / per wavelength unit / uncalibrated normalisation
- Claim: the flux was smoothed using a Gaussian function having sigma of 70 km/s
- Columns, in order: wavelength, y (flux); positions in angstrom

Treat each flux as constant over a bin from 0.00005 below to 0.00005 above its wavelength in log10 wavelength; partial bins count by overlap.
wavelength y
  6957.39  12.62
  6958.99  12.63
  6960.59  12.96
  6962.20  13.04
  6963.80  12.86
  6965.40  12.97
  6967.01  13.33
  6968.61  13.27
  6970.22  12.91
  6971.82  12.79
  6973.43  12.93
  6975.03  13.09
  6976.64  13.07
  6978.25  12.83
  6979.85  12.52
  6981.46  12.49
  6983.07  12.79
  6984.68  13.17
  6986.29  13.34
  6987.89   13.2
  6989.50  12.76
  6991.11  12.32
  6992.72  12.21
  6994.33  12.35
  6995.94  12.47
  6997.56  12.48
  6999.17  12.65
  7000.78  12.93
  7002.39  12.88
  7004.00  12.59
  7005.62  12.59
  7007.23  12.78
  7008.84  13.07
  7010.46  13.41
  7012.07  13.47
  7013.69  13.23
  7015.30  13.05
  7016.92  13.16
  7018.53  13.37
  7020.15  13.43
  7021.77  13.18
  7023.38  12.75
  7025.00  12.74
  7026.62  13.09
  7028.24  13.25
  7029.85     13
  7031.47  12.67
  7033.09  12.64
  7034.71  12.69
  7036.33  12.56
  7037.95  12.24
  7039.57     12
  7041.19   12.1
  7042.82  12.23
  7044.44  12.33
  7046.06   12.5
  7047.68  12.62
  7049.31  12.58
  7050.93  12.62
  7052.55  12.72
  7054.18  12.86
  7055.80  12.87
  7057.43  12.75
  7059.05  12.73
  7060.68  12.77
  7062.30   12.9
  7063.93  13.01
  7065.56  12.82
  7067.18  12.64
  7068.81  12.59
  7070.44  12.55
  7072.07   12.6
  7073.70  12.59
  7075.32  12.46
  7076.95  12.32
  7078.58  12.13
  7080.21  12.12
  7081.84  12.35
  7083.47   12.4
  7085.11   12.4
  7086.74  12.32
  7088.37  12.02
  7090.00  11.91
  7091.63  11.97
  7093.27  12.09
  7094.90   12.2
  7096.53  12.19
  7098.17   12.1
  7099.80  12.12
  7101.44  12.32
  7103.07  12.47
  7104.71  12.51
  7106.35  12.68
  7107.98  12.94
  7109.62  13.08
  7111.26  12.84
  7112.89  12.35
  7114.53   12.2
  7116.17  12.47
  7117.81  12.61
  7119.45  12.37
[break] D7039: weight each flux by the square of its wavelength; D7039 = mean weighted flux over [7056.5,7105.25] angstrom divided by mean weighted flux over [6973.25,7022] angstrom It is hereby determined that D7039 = 0.99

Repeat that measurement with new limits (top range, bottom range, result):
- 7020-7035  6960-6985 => 1.02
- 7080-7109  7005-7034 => 0.96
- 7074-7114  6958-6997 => 0.99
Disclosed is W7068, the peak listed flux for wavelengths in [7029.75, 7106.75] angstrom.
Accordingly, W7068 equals 13.01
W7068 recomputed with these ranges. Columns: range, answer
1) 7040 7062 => 12.87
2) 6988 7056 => 13.47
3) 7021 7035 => 13.25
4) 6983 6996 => 13.34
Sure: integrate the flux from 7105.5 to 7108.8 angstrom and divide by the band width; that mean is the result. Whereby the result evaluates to 12.8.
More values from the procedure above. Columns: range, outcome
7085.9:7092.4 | 12.1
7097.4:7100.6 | 12.1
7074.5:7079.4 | 12.3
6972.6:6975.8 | 13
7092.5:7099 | 12.2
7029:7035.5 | 12.8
